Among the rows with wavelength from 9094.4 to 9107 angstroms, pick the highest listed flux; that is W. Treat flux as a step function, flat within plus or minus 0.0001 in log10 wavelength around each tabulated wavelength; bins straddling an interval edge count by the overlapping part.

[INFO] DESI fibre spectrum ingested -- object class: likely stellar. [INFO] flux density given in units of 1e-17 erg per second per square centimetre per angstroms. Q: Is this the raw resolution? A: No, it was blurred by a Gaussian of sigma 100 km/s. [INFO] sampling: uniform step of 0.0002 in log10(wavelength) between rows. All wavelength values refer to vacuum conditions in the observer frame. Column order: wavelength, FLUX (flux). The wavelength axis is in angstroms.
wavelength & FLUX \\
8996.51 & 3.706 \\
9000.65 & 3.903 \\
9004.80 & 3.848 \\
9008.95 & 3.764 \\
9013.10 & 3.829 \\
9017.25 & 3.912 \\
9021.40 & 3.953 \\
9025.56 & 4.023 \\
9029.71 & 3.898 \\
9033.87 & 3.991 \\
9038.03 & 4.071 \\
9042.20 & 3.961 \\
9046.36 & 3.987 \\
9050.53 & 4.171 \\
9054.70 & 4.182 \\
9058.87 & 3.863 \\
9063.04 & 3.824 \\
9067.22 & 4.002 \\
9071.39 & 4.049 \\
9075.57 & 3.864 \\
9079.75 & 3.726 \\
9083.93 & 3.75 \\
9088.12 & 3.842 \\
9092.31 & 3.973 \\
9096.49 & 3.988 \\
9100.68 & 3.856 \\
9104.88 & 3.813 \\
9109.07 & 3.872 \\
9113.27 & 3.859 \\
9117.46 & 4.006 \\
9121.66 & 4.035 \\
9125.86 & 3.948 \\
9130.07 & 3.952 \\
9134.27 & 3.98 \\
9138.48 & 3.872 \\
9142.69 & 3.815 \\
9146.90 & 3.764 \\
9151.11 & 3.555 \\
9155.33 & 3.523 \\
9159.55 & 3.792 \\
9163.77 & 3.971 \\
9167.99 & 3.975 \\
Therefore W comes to 3.988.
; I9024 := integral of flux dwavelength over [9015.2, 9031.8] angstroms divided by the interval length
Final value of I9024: 3.95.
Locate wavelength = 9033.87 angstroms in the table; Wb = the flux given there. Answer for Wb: 3.991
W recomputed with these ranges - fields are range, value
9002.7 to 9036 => 4.023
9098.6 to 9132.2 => 4.035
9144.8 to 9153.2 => 3.764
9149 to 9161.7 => 3.792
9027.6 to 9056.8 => 4.182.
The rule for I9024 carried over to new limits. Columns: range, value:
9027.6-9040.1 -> 3.99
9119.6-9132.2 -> 3.98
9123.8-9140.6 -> 3.94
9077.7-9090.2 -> 3.77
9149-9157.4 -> 3.54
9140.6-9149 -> 3.79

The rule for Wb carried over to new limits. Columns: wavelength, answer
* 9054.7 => 4.182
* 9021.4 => 3.953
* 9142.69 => 3.815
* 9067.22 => 4.002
